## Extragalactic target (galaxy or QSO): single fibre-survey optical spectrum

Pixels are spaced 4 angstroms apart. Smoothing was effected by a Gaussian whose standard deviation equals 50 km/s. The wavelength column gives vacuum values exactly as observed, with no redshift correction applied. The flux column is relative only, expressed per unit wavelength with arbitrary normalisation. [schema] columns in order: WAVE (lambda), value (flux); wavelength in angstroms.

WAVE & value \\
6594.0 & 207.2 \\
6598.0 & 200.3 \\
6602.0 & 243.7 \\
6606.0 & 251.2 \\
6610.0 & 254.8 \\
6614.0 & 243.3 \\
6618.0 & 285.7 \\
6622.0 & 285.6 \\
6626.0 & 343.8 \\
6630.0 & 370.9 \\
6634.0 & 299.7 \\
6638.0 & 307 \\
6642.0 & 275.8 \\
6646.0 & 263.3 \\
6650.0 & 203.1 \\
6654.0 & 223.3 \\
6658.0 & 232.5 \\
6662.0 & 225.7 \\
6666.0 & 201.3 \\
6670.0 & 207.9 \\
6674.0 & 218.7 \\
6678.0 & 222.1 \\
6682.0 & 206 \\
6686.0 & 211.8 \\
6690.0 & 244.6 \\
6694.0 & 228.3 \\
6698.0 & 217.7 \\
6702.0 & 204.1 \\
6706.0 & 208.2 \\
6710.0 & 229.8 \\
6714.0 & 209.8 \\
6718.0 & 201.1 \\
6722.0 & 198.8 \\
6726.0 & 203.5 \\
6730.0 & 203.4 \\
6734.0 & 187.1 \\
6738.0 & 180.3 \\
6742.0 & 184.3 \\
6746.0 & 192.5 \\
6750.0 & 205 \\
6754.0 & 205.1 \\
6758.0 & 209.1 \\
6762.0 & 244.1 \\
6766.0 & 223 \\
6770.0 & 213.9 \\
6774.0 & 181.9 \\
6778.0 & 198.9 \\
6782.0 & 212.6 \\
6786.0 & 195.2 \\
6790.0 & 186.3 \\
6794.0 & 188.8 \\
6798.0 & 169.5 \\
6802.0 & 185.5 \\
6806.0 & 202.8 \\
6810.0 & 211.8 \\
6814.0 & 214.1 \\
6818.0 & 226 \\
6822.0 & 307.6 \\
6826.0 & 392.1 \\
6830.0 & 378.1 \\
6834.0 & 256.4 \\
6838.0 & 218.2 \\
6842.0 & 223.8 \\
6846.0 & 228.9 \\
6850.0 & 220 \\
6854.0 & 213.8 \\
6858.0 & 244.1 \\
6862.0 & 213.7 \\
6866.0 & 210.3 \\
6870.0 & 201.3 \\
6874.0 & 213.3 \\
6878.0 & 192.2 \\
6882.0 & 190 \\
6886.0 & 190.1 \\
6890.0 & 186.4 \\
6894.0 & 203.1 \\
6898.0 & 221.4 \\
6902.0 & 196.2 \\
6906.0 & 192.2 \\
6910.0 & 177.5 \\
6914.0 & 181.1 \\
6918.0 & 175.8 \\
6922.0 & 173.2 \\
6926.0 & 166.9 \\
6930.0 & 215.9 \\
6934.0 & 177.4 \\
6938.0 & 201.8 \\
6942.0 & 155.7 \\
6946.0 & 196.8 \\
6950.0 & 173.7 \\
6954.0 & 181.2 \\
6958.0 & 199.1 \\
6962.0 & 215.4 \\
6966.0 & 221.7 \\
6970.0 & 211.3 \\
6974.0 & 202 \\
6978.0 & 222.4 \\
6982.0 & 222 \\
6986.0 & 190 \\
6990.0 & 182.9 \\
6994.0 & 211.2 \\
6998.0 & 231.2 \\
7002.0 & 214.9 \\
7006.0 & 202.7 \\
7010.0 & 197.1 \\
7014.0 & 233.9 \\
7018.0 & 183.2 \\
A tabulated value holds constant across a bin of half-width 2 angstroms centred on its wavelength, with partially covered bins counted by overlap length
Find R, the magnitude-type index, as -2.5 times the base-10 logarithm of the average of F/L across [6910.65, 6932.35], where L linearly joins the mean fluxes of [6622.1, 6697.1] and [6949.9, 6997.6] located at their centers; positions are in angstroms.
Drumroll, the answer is 0.17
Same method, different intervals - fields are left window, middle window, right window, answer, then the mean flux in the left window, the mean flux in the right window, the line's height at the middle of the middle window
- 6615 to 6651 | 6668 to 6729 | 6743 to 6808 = 0.17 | 294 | 201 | 251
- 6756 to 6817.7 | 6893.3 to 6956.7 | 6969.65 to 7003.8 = 0.12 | 203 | 210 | 208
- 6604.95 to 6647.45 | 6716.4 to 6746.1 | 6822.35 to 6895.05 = 0.34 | 290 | 234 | 265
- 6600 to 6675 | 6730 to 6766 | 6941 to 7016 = 0.19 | 260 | 204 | 242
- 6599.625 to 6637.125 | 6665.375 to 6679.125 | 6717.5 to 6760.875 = 0.16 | 286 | 198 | 247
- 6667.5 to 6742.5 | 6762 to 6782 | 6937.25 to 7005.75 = -0.01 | 209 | 202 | 207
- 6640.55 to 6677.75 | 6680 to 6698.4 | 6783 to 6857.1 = 0.03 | 227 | 234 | 228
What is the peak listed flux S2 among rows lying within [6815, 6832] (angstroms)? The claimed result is 392.1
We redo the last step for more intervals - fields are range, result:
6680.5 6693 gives 244.6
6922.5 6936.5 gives 215.9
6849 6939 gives 244.1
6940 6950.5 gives 196.8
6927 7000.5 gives 231.2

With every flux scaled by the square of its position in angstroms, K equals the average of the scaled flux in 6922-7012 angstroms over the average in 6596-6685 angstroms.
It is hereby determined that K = 0.9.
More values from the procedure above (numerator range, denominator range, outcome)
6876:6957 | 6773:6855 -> 0.84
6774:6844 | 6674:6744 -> 1.15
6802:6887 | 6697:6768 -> 1.18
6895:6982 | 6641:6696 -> 0.93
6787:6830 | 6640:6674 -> 1.08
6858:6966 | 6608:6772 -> 0.90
